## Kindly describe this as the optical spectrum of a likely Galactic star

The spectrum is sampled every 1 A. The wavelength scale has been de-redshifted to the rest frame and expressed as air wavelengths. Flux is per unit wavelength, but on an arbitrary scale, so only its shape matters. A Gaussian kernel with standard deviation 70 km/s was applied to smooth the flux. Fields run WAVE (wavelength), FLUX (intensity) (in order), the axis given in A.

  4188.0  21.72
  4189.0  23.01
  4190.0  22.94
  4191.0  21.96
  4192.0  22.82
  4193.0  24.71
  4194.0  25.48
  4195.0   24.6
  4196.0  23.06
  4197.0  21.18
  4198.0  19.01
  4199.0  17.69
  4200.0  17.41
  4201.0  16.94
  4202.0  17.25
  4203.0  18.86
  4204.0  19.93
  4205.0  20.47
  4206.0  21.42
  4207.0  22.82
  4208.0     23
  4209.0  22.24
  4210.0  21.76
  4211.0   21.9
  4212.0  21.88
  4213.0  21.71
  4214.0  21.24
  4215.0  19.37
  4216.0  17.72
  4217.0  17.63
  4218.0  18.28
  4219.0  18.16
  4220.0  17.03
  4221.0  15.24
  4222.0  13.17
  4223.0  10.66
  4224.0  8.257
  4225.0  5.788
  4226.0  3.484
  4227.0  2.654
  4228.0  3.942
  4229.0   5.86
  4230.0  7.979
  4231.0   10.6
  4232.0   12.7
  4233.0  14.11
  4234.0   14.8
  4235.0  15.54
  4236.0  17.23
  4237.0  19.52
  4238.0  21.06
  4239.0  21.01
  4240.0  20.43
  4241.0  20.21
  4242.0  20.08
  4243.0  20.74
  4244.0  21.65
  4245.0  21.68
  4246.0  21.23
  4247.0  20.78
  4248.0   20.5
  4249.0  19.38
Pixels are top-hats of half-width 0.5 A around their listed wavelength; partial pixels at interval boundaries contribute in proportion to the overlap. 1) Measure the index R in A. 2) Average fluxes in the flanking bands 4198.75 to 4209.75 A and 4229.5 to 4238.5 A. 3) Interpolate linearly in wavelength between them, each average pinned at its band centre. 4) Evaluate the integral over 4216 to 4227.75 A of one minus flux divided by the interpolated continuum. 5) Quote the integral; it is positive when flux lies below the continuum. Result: 3.58 A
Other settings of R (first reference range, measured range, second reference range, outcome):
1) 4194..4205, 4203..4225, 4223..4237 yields -4.6 A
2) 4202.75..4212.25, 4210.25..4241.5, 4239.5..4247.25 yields 9.3 A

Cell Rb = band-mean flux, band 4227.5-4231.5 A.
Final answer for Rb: 7.1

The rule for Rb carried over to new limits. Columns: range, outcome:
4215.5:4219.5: 17.9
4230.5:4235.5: 13.6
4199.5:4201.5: 17.2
